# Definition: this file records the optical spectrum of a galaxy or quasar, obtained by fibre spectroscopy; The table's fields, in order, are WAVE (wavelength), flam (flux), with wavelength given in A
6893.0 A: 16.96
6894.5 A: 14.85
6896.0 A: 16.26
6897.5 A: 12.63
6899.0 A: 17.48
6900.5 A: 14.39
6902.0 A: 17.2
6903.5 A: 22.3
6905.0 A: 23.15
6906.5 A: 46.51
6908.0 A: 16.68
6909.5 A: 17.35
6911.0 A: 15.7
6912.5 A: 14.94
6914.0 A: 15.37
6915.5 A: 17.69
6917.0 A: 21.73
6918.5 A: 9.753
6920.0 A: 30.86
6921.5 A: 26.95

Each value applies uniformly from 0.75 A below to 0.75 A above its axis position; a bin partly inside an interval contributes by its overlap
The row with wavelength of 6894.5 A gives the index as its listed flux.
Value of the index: 14.85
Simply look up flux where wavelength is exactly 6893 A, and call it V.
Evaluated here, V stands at 16.96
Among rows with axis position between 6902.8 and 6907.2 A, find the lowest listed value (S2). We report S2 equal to 22.3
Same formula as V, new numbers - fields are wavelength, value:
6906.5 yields 46.51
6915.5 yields 17.69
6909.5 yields 17.35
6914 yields 15.37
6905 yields 23.15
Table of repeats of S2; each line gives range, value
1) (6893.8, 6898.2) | 12.63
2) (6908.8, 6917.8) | 14.94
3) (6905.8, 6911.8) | 15.7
